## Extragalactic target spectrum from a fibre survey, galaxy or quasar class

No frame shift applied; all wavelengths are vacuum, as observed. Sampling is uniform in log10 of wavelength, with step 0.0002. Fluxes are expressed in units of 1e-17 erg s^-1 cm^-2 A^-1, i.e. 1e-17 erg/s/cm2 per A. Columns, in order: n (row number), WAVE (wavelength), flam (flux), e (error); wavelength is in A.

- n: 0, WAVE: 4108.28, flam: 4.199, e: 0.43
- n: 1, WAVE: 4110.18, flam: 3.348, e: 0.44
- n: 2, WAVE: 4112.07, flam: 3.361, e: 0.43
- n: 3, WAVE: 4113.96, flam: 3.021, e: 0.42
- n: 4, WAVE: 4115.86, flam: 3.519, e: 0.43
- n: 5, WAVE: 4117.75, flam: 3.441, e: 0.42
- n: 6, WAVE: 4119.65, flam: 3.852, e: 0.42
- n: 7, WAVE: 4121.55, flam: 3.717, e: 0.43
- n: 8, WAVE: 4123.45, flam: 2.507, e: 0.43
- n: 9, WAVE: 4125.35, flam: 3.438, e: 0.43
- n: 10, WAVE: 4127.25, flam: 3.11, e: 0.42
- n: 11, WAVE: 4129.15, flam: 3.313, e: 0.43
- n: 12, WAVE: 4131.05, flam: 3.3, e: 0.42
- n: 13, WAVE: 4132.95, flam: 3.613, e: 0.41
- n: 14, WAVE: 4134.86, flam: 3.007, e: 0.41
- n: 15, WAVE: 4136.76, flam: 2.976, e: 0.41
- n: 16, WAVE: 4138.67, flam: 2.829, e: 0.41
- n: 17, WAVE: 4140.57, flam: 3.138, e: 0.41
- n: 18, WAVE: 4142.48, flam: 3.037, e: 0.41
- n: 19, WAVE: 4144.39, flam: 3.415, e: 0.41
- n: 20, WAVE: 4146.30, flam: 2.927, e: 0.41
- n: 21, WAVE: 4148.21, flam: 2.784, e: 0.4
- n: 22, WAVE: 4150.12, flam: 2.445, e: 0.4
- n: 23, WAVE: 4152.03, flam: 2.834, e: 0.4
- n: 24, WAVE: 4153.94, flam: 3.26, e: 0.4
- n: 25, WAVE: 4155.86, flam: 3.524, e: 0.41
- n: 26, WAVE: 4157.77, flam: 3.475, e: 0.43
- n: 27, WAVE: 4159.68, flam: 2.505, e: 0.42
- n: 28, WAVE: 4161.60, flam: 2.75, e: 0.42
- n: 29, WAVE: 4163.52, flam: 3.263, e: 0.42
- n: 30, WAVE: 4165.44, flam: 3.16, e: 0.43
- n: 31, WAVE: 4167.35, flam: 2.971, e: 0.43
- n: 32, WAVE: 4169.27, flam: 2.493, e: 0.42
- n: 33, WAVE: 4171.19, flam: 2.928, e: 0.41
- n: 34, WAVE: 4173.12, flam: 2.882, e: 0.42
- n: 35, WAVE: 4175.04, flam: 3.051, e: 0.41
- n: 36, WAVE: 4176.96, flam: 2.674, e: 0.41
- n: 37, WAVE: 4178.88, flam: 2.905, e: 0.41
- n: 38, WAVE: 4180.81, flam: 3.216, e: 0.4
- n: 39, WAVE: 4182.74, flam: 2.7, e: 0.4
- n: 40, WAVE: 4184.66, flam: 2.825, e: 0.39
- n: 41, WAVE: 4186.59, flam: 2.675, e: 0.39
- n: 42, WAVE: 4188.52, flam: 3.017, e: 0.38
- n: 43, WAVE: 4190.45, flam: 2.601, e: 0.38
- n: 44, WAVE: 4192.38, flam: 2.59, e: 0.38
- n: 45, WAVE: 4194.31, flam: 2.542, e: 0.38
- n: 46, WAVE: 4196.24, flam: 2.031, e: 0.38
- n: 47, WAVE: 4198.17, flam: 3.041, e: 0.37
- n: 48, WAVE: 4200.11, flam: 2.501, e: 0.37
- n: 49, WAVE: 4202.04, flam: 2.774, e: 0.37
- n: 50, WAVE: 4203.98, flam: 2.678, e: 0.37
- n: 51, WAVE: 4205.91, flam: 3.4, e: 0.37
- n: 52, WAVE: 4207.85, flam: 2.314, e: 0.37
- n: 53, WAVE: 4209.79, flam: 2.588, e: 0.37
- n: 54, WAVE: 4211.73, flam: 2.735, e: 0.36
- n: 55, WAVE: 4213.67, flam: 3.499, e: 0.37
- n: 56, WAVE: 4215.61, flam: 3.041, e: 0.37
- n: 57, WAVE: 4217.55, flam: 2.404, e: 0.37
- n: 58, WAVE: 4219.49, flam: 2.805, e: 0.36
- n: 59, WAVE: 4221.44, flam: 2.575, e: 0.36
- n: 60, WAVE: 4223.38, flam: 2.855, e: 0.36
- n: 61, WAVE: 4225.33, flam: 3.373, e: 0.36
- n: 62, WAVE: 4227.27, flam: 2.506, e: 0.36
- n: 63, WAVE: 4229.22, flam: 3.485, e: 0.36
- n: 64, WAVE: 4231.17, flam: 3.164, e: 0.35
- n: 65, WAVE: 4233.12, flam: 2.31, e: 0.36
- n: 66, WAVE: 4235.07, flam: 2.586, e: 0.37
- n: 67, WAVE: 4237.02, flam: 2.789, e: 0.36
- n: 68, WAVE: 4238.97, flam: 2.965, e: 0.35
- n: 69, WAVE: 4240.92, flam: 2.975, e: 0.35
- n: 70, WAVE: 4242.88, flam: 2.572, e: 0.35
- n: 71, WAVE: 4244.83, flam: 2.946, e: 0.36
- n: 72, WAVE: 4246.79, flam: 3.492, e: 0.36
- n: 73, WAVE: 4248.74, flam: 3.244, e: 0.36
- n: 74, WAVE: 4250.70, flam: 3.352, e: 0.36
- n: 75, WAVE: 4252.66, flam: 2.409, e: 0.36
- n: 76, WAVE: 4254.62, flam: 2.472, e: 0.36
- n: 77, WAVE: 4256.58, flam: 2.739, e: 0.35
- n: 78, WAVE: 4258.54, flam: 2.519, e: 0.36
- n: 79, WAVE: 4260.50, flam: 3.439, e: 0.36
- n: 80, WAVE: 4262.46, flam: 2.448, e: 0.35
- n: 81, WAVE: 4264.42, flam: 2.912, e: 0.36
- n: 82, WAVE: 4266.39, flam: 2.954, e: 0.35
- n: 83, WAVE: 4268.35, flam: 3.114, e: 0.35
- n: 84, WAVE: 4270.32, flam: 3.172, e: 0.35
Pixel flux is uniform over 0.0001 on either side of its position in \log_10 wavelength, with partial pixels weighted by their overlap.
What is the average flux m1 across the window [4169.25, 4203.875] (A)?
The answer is 2.75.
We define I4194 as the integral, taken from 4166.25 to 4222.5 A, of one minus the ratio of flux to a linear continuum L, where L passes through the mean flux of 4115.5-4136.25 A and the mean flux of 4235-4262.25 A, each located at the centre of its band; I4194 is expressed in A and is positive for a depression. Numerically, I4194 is 5.7 A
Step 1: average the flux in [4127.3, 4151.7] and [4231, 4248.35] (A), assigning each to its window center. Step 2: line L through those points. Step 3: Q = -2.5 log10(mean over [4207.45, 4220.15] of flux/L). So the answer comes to 0.05 mag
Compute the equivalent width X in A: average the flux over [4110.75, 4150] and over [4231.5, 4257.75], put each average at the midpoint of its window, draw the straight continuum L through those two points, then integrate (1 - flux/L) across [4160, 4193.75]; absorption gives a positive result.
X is 2.2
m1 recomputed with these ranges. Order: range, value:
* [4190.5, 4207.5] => 2.68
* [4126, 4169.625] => 3.06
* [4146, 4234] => 2.85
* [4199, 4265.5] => 2.85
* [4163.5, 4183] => 2.92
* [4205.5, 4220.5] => 2.83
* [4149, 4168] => 3.02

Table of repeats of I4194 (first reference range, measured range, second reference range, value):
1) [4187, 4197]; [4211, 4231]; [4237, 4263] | -1.5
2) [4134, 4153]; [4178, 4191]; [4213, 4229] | 0.3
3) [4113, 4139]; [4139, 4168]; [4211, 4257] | 1.3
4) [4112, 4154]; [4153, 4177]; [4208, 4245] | 0.3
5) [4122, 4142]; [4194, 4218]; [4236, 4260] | 1.8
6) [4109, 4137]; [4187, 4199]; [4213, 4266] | 1.7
